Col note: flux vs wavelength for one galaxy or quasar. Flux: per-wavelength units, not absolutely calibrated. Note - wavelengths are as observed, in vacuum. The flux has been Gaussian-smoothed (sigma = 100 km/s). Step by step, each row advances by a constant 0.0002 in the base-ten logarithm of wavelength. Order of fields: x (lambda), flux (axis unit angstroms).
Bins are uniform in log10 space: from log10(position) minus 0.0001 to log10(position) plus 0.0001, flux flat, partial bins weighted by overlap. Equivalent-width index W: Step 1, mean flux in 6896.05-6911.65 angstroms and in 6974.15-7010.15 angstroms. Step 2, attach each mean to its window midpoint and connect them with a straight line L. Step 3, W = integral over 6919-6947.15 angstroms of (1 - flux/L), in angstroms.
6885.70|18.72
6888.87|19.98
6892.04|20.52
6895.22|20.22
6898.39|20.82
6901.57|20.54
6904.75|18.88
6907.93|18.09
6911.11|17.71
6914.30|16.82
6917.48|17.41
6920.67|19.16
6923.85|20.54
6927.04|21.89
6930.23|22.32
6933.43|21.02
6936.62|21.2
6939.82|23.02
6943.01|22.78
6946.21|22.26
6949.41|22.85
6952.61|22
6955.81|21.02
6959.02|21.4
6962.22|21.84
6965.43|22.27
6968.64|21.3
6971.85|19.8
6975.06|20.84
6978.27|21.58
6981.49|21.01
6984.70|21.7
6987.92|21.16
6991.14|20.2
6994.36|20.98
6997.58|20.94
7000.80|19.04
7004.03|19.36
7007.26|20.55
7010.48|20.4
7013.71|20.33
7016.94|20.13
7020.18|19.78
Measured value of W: -2.5 angstroms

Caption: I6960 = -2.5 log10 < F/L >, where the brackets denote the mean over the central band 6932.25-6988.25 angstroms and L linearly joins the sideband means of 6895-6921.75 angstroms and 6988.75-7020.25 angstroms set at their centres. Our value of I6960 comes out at -0.11 mag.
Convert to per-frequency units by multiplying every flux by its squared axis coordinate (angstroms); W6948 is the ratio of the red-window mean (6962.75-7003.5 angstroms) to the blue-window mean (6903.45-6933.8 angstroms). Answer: 1.10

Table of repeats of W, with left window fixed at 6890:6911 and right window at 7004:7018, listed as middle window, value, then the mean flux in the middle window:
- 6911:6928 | 0.8 angstroms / 18.9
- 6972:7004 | -0.9 angstroms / 20.7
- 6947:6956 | -1.0 angstroms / 22.1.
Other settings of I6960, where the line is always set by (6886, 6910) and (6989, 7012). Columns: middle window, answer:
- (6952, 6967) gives -0.09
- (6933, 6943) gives -0.11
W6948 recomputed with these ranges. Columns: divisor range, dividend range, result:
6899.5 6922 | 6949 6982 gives 1.18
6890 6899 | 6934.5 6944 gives 1.10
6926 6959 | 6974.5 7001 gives 0.96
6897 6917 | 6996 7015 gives 1.11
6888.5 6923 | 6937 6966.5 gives 1.17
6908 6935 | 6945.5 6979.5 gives 1.12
